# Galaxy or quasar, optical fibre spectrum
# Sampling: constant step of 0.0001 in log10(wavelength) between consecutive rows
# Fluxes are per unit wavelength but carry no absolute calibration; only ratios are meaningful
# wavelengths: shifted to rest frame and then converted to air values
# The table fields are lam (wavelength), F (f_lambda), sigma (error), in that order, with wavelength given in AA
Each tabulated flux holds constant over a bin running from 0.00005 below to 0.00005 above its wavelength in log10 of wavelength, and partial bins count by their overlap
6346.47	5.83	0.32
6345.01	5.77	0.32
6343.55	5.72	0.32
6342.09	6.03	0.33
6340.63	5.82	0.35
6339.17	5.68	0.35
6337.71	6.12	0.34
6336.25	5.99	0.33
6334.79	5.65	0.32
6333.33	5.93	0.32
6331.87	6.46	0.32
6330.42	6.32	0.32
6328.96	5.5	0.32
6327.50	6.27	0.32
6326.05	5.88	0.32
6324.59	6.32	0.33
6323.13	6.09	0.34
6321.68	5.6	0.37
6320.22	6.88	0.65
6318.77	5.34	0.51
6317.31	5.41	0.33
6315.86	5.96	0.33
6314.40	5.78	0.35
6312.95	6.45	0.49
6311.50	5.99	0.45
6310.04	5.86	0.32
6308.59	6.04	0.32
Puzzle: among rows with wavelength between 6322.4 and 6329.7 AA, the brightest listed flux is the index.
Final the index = 6.32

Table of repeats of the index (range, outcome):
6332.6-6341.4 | 6.12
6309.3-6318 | 6.45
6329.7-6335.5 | 6.46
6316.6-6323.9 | 6.88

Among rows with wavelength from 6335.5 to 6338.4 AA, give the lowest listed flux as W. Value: 5.99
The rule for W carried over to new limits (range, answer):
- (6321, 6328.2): 5.6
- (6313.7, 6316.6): 5.78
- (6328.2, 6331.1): 5.5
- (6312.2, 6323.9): 5.34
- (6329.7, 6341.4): 5.65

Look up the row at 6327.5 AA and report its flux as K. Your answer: 6.27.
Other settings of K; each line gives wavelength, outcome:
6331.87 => 6.46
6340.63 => 5.82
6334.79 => 5.65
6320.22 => 6.88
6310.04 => 5.86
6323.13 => 6.09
